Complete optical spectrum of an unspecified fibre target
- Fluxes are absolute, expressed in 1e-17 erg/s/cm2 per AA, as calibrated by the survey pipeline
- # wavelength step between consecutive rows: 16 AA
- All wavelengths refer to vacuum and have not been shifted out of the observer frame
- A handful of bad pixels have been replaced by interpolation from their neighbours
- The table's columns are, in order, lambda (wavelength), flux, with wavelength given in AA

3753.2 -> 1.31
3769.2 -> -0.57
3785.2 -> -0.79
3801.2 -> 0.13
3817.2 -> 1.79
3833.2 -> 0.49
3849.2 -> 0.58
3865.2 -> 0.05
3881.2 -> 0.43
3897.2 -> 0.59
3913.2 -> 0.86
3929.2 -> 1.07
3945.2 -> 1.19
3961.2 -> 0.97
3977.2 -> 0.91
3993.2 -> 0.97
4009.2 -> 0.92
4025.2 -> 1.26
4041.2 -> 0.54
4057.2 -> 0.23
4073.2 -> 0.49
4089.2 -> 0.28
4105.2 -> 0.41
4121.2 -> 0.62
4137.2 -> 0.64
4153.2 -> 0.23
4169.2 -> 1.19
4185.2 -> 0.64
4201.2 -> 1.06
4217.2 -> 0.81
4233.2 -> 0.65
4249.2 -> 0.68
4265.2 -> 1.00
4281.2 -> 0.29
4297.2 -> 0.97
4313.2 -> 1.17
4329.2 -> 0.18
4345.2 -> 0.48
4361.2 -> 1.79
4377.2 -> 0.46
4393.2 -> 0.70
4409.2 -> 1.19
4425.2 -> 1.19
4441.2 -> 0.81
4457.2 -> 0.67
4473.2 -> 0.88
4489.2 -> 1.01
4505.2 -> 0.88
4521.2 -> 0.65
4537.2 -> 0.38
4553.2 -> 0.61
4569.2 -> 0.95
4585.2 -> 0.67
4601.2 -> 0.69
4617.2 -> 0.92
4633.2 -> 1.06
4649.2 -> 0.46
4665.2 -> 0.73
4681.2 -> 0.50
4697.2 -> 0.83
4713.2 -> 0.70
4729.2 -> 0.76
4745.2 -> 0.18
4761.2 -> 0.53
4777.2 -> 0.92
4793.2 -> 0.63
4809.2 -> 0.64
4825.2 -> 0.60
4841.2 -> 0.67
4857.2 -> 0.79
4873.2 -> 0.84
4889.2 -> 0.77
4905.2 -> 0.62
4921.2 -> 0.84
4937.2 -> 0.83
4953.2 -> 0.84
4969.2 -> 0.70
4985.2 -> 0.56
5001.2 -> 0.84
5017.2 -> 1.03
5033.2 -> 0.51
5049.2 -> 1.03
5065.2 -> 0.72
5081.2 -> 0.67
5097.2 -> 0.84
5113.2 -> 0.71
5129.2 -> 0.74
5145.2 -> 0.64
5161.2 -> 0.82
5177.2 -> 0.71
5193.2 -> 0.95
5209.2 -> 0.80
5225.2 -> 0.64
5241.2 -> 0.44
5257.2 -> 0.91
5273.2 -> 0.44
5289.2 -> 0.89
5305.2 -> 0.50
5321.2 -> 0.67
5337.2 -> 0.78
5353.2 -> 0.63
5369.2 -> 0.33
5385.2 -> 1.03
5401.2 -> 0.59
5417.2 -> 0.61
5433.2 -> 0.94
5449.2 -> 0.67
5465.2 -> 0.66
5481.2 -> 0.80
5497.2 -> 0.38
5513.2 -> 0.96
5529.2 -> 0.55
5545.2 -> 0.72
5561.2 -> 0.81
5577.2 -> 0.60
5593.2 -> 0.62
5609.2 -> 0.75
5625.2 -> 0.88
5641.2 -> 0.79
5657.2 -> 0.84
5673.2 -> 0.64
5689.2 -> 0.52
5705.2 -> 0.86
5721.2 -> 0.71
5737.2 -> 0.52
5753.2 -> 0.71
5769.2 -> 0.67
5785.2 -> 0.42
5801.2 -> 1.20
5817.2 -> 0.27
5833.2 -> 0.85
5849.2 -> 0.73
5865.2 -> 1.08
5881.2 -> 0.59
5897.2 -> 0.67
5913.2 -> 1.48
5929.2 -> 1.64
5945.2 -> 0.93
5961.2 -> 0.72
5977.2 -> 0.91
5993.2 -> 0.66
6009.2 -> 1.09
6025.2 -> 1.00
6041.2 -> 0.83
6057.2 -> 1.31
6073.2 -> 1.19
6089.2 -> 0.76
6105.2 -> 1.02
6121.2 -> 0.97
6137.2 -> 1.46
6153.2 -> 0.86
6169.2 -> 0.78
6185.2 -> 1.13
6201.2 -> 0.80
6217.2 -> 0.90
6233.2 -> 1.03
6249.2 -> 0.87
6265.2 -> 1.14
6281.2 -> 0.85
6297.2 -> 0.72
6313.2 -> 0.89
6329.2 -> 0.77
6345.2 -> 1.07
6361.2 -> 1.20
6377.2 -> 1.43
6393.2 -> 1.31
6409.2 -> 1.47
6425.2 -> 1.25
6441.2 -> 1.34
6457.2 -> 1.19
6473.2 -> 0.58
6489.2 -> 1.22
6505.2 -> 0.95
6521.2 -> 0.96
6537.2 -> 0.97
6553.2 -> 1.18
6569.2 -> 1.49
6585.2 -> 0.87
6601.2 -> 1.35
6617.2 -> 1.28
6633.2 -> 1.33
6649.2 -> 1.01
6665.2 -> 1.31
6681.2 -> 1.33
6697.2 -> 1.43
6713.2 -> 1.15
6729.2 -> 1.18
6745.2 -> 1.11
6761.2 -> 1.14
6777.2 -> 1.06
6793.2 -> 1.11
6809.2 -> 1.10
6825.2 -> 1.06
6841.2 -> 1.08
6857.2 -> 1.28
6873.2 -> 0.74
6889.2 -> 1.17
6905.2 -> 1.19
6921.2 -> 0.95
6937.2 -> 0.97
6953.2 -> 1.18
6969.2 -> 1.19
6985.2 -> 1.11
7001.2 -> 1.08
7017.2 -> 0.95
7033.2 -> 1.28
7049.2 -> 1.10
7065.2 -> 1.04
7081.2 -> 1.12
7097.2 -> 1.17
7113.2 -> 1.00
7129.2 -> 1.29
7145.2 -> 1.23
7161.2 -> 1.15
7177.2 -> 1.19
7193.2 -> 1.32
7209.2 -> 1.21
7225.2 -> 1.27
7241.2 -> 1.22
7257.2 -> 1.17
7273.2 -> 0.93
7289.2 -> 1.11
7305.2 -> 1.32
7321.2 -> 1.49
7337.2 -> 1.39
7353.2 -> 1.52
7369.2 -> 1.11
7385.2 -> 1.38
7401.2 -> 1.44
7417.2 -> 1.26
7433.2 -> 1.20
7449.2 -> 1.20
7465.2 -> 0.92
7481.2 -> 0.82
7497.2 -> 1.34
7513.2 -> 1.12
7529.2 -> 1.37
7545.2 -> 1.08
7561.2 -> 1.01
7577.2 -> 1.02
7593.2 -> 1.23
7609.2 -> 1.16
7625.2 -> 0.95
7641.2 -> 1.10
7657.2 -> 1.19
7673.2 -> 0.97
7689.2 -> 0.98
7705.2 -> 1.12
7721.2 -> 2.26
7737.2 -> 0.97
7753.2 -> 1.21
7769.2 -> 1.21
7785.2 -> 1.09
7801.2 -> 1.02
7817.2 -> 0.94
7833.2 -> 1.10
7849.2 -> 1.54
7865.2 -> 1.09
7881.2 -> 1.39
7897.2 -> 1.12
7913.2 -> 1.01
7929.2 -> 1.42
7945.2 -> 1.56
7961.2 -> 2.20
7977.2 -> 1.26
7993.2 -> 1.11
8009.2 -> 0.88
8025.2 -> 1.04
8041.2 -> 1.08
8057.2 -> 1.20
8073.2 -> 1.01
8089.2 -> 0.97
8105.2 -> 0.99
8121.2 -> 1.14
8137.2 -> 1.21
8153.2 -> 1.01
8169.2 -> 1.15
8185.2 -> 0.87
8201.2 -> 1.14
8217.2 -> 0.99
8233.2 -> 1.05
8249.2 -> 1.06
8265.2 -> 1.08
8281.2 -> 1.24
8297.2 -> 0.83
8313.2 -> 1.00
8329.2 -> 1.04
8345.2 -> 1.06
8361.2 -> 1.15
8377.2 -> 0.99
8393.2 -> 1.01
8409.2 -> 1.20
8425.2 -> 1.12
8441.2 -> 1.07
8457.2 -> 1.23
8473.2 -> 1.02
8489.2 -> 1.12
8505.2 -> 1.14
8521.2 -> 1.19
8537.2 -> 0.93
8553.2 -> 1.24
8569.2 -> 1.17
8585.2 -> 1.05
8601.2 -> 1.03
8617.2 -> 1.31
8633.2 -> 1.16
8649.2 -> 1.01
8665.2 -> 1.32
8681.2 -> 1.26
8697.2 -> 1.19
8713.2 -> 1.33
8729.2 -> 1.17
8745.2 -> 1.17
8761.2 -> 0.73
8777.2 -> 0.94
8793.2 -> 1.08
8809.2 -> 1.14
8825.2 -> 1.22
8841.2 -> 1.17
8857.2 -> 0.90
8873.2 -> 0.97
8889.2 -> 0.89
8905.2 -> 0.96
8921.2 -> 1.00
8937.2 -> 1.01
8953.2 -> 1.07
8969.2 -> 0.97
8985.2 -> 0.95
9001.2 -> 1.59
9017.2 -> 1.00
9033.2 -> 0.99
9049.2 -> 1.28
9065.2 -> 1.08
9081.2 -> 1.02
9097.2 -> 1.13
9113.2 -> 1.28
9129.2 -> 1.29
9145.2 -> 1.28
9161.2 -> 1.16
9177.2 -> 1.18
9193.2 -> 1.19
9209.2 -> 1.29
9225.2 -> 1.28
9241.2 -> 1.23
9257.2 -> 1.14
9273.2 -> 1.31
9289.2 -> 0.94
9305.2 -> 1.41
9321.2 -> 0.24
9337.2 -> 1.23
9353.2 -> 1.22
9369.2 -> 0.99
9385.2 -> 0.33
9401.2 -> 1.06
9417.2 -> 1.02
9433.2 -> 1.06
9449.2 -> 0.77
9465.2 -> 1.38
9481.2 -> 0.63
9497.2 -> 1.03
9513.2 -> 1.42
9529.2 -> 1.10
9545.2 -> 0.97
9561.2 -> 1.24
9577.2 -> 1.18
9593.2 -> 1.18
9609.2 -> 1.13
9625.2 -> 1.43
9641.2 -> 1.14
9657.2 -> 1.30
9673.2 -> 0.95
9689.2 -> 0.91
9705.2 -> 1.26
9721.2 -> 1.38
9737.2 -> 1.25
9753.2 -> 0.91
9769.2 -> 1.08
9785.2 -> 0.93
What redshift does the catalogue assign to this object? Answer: 0.588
